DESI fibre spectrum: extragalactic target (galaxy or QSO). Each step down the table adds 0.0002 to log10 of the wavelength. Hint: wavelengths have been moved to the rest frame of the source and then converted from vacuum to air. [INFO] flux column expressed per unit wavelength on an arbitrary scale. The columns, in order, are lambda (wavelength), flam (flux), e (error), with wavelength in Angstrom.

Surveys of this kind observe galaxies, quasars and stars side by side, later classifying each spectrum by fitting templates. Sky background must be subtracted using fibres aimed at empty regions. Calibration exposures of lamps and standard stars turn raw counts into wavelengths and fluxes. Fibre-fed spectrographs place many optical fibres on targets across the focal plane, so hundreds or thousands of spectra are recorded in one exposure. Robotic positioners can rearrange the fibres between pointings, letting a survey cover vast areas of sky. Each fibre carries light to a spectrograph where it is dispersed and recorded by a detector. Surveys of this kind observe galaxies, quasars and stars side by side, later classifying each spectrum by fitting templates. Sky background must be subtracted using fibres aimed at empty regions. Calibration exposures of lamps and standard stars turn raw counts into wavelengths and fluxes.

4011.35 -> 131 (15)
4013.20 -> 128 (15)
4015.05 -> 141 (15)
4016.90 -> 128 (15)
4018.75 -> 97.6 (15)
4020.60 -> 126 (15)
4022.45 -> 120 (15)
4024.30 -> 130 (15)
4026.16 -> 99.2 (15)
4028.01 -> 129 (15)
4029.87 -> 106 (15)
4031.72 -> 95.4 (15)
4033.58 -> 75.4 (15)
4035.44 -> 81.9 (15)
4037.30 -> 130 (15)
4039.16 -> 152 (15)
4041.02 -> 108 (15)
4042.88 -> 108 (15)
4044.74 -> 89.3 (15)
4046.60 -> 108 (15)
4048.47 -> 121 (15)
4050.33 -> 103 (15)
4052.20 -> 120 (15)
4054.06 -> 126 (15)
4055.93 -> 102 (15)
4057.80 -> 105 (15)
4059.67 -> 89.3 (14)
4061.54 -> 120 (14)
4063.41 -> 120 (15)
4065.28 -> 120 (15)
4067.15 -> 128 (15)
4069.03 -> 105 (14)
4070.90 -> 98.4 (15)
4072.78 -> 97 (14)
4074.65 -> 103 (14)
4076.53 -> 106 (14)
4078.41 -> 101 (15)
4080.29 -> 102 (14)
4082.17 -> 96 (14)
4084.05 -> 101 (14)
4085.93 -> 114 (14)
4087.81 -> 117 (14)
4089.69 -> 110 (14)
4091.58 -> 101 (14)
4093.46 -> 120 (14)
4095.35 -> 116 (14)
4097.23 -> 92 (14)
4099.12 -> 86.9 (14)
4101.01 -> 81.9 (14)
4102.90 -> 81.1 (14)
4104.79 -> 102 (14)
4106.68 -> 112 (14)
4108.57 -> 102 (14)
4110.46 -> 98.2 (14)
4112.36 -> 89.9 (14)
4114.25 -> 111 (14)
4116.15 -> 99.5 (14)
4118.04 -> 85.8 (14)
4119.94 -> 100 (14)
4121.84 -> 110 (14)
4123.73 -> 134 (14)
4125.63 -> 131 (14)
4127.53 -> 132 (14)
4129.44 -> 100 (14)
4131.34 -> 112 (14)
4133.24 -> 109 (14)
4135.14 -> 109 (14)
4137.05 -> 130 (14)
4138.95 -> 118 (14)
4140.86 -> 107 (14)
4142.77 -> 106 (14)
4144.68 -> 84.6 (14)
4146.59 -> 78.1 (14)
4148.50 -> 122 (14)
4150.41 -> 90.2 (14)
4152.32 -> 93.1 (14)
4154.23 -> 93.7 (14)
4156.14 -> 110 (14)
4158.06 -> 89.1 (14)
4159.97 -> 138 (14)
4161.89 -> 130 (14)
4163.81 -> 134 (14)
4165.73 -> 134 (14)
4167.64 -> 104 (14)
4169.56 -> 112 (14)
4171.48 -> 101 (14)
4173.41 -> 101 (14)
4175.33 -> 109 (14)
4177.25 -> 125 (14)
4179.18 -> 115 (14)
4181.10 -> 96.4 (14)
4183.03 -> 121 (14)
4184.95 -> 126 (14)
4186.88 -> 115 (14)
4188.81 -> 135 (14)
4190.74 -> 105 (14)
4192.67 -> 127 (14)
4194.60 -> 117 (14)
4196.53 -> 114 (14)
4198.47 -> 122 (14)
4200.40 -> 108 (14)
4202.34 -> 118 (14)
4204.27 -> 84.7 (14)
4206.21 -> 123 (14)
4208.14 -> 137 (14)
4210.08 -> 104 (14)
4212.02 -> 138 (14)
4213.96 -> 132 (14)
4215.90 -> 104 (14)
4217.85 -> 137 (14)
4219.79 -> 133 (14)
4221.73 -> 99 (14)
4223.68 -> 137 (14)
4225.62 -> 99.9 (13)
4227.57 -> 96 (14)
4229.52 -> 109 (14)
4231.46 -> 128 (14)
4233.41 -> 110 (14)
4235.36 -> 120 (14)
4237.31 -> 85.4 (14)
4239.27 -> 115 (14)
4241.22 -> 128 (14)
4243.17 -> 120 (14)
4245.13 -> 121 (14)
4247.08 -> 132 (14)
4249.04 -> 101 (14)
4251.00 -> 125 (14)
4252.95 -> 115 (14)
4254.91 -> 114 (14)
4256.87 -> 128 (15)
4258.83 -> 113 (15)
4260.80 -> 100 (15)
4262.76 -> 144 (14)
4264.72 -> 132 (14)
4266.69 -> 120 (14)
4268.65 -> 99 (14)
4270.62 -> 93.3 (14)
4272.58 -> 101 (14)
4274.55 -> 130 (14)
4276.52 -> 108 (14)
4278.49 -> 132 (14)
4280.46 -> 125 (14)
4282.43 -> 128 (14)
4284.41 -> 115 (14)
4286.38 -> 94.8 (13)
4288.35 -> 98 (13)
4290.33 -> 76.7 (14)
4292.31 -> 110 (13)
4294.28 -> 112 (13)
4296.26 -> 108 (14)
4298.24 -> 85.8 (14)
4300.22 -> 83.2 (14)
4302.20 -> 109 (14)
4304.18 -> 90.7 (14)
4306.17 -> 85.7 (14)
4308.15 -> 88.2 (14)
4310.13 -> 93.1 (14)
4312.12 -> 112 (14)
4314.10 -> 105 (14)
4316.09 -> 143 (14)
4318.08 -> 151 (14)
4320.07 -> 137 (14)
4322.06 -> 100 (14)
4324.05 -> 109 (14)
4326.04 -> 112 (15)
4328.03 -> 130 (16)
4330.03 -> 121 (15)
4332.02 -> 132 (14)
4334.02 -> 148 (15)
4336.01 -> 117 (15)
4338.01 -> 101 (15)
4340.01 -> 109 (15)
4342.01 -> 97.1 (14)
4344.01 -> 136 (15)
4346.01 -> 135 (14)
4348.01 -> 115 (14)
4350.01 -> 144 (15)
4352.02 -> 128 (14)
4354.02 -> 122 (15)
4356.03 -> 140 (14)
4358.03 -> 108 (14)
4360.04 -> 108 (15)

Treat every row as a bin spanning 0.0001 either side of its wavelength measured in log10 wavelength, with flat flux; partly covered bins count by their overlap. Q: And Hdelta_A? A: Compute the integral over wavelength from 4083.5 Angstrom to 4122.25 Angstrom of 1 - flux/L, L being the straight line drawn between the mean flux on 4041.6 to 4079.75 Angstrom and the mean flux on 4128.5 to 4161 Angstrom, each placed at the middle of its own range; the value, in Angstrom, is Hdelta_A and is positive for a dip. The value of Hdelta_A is 2.00 Angstrom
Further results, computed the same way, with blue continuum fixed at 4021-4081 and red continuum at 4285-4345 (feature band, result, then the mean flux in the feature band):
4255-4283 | -2.0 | 118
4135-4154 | 1.1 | 103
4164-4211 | -2.3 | 115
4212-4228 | -1.4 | 119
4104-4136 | 0.4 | 108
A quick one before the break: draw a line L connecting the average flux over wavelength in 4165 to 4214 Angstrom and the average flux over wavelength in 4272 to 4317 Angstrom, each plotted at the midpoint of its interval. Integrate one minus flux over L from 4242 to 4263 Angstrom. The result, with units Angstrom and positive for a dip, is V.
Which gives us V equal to -1.7 Angstrom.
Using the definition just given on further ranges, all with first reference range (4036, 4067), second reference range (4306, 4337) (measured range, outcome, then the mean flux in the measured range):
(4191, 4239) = 0.4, 116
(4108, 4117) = 1.2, 100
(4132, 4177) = 2.6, 109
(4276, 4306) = 3.5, 104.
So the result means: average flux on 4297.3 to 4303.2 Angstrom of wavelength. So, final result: 92.8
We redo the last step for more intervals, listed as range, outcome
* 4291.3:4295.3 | 111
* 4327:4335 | 133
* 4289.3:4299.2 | 98.5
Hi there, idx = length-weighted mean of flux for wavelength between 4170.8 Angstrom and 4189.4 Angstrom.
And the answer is 114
